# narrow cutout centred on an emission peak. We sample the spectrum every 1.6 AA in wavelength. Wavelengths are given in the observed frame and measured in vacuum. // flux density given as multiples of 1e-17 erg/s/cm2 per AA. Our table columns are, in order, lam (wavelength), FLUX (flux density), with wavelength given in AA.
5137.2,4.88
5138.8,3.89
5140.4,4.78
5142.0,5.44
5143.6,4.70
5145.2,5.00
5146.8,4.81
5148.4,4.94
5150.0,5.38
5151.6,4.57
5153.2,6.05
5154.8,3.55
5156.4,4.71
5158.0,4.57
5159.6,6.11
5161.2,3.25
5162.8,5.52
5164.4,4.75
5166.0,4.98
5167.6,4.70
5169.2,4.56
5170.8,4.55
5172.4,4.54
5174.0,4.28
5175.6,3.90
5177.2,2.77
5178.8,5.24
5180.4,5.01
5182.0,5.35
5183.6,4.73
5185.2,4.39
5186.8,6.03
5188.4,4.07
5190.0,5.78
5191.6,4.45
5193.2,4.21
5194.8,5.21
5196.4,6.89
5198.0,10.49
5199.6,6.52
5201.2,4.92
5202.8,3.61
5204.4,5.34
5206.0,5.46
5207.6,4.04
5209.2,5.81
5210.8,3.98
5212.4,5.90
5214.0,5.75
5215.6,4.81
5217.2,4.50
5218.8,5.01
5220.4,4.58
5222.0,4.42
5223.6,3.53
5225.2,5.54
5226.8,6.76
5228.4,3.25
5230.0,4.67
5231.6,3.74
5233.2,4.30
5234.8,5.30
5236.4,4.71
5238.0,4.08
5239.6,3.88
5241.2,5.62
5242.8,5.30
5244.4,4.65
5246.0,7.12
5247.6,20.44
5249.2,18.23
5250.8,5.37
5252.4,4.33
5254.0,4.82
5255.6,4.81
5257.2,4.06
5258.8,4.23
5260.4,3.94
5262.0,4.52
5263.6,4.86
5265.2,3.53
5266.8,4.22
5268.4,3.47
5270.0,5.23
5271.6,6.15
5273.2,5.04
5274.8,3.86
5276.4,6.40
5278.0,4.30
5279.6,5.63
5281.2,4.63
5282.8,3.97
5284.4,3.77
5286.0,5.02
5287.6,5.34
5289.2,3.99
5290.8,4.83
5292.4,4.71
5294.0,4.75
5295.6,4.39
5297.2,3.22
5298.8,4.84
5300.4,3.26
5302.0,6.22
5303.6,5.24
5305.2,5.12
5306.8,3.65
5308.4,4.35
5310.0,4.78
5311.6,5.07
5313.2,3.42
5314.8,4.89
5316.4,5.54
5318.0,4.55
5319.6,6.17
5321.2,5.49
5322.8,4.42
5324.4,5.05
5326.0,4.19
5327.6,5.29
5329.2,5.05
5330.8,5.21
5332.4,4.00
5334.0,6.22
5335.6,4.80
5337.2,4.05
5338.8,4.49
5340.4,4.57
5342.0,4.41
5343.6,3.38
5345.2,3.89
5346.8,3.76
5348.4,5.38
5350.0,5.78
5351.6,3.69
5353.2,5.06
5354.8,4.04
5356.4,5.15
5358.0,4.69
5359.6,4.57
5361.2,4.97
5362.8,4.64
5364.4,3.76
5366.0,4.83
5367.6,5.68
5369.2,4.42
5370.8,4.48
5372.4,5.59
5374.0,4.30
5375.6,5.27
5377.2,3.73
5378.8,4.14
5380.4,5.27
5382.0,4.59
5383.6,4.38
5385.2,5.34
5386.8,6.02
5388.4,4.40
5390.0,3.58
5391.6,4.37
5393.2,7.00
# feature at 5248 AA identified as [O III] 5007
